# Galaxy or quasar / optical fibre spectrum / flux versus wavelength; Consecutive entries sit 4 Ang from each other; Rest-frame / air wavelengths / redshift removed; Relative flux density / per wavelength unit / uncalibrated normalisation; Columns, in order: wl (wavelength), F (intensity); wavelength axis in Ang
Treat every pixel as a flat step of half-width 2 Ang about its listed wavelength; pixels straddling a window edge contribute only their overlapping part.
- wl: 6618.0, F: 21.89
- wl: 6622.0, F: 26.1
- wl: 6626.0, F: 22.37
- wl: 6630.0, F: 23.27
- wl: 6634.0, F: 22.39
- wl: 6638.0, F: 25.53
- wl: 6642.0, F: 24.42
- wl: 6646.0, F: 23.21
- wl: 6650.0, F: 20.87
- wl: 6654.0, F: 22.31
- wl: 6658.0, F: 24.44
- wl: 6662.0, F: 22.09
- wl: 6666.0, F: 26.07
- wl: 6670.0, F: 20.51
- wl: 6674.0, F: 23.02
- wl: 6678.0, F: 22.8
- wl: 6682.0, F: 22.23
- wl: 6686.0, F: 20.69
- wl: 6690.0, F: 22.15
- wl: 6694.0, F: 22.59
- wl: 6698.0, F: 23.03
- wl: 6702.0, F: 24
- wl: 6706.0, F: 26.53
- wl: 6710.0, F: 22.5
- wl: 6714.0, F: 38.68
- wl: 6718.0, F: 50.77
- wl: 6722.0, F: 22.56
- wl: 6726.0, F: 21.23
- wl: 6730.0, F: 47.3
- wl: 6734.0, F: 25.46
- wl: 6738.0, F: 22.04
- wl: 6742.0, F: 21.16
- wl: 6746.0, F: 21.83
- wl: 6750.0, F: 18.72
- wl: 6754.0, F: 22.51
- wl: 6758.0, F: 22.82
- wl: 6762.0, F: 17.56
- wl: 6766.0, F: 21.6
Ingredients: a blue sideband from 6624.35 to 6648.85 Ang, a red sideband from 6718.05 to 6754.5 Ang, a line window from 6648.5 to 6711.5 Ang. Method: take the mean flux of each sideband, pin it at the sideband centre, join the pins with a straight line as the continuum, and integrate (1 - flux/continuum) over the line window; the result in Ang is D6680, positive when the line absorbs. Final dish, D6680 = 4.6 Ang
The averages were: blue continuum 23.5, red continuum 26.2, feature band 22.9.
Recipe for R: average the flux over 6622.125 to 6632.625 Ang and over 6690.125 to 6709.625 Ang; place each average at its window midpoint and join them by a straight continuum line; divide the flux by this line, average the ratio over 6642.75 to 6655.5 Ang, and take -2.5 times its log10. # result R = 0.05 mag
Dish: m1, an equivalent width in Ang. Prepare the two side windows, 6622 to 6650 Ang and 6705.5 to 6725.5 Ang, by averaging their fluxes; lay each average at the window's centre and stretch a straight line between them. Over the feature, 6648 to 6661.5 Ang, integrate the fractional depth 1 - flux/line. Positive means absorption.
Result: 1.6 Ang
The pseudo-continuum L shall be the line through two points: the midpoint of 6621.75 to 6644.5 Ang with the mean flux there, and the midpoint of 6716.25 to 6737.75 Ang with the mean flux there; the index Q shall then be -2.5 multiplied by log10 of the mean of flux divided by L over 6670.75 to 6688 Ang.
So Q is 0.26 mag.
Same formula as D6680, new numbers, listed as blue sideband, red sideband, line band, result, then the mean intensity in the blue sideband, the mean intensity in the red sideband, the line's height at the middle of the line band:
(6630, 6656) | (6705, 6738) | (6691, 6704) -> 2.6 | 23.1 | 31.4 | 28.9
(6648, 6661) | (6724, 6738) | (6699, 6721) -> -2.8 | 22.5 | 30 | 27.9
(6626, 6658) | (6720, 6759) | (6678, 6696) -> 1.4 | 23.2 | 24.6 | 23.8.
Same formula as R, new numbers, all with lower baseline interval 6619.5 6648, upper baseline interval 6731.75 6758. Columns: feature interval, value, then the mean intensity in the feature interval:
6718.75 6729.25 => -0.25 mag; 28.4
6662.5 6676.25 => 0.01 mag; 23.1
